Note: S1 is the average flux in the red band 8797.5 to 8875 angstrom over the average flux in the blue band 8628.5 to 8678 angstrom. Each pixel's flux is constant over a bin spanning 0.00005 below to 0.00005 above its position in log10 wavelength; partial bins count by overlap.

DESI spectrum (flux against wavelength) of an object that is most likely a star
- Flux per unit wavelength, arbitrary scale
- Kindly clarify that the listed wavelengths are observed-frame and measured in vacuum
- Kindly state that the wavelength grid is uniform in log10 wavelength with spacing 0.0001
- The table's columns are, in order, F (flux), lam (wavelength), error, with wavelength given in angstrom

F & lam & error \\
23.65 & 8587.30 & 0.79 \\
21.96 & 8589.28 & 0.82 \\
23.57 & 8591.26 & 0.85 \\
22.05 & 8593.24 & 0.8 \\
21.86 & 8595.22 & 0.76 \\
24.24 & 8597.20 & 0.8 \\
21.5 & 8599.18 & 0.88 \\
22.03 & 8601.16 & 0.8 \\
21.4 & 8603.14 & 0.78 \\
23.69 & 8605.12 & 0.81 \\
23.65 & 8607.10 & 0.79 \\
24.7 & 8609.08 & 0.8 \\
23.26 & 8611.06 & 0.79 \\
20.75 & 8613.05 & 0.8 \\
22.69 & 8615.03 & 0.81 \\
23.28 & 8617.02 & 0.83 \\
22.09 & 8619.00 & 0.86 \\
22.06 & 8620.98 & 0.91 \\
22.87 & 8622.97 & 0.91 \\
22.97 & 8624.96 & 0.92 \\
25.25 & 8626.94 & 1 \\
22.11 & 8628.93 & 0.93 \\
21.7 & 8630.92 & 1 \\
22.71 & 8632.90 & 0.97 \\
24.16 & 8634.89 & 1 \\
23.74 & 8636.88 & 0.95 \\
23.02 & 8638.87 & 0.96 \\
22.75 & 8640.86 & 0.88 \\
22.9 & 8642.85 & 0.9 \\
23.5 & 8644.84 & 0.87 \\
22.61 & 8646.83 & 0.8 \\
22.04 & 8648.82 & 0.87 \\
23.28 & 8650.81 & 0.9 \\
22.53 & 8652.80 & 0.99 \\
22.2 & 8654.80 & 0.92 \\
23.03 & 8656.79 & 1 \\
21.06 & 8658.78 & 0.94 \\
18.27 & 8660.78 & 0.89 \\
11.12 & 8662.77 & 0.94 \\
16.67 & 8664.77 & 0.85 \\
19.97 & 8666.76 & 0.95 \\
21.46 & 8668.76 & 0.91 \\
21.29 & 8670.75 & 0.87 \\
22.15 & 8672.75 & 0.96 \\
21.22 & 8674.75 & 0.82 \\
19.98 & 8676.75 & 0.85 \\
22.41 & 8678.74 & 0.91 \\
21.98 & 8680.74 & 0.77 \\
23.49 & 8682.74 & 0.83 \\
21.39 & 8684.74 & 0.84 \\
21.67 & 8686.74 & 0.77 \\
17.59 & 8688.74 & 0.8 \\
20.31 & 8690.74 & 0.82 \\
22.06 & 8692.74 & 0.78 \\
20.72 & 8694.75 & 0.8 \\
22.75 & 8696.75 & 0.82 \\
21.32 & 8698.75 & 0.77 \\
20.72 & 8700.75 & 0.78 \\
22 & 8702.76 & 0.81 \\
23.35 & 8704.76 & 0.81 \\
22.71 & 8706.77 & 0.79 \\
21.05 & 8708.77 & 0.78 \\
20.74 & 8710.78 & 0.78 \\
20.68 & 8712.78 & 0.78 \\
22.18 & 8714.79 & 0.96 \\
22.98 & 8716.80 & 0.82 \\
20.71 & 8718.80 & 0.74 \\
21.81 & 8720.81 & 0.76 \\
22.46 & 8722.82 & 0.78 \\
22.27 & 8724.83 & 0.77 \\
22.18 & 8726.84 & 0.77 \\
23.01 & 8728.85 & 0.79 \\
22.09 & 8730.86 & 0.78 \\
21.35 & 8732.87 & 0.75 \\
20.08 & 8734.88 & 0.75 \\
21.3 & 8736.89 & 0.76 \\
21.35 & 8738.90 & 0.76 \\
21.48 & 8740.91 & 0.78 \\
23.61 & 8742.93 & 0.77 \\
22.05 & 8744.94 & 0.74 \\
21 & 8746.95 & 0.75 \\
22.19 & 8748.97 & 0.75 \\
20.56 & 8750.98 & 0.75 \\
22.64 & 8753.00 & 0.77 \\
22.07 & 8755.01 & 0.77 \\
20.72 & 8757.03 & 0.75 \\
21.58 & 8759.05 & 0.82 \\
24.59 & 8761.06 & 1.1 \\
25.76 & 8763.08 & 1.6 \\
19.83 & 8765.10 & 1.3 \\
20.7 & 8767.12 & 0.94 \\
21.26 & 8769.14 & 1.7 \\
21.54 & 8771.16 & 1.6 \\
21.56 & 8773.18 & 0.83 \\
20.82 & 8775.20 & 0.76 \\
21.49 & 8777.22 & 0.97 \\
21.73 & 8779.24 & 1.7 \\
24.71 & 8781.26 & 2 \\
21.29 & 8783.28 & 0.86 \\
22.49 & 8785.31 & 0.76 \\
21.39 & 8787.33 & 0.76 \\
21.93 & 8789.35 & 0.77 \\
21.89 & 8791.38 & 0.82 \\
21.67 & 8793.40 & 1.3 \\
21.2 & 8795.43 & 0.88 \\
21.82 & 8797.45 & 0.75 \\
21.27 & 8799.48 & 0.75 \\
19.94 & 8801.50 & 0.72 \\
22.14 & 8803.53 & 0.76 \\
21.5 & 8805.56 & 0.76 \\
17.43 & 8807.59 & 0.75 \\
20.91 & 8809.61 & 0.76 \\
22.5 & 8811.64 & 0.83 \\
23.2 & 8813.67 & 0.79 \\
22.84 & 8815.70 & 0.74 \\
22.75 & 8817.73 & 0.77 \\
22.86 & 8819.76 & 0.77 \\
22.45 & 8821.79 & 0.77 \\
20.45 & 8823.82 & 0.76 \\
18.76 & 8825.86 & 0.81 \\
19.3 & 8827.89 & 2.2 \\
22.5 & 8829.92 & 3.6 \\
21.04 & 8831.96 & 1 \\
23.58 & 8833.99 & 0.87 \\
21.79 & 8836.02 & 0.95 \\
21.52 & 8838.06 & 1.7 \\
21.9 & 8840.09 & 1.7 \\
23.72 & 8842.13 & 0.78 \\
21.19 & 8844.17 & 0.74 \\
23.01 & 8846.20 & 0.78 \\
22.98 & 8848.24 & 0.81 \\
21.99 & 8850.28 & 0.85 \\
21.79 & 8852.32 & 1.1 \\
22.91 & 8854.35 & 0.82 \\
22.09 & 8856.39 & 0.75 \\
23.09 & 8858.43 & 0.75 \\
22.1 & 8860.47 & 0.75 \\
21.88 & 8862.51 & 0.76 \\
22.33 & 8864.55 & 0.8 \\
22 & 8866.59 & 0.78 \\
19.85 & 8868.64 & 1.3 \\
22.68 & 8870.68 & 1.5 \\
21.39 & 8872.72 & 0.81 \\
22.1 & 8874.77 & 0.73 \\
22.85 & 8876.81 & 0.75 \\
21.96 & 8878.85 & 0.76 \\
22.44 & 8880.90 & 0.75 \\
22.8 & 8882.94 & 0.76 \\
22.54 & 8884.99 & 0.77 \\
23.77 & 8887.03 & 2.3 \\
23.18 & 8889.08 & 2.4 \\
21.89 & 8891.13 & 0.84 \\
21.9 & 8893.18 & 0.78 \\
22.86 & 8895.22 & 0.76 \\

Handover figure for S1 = 1.02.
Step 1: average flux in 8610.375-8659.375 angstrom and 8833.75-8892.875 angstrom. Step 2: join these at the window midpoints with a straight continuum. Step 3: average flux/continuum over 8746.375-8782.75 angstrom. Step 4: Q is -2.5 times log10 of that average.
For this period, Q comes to 0.03 mag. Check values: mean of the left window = 22.8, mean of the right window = 22.3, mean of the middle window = 21.9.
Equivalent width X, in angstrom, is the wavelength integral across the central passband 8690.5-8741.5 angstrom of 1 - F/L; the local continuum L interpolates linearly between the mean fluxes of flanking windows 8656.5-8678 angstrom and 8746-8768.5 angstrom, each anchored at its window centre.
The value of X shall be -2.1 angstrom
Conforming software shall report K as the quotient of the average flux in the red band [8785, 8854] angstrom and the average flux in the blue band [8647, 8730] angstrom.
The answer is 1.02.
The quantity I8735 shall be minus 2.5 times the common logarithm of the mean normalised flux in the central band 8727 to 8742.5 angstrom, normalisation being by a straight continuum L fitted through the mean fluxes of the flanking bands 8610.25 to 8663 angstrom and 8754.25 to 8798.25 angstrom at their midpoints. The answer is 0.02 mag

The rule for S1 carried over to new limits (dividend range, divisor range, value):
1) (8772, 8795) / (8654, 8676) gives 1.10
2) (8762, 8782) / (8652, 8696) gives 1.06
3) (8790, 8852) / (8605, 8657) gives 0.94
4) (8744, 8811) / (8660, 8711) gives 1.04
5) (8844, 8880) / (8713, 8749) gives 1.01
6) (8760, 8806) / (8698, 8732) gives 1.00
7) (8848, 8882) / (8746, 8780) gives 1.02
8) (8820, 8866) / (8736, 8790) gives 1.00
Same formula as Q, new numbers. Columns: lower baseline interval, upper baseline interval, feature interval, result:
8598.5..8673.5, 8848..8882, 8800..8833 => 0.04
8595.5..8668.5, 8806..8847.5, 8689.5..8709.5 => 0.01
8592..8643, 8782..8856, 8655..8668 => 0.21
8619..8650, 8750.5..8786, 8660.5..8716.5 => 0.09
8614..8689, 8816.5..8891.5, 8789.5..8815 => 0.03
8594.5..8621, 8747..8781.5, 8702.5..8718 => 0.01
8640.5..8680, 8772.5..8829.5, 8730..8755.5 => -0.02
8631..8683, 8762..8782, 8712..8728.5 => -0.01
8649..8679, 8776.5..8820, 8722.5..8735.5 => -0.04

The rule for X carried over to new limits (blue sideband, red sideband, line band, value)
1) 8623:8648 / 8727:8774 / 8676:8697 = 1.2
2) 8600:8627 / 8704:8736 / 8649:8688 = 2.6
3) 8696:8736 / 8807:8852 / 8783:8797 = 0.1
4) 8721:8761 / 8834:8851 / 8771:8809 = 1.1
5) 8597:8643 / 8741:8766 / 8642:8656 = 0.0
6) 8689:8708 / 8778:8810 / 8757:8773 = -0.4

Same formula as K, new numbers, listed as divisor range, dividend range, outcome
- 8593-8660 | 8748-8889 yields 0.96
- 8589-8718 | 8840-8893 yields 1.02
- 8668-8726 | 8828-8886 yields 1.03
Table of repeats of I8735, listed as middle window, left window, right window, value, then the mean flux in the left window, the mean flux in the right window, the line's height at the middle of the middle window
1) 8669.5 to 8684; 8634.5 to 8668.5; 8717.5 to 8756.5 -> -0.02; 21.3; 21.8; 21.4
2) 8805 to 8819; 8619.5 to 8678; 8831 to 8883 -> 0.02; 21.7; 22.2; 22.1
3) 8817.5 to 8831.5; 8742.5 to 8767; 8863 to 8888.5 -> 0.05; 22.1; 22.2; 22.2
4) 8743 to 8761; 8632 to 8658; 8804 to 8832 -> 0.00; 22.9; 21.3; 22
